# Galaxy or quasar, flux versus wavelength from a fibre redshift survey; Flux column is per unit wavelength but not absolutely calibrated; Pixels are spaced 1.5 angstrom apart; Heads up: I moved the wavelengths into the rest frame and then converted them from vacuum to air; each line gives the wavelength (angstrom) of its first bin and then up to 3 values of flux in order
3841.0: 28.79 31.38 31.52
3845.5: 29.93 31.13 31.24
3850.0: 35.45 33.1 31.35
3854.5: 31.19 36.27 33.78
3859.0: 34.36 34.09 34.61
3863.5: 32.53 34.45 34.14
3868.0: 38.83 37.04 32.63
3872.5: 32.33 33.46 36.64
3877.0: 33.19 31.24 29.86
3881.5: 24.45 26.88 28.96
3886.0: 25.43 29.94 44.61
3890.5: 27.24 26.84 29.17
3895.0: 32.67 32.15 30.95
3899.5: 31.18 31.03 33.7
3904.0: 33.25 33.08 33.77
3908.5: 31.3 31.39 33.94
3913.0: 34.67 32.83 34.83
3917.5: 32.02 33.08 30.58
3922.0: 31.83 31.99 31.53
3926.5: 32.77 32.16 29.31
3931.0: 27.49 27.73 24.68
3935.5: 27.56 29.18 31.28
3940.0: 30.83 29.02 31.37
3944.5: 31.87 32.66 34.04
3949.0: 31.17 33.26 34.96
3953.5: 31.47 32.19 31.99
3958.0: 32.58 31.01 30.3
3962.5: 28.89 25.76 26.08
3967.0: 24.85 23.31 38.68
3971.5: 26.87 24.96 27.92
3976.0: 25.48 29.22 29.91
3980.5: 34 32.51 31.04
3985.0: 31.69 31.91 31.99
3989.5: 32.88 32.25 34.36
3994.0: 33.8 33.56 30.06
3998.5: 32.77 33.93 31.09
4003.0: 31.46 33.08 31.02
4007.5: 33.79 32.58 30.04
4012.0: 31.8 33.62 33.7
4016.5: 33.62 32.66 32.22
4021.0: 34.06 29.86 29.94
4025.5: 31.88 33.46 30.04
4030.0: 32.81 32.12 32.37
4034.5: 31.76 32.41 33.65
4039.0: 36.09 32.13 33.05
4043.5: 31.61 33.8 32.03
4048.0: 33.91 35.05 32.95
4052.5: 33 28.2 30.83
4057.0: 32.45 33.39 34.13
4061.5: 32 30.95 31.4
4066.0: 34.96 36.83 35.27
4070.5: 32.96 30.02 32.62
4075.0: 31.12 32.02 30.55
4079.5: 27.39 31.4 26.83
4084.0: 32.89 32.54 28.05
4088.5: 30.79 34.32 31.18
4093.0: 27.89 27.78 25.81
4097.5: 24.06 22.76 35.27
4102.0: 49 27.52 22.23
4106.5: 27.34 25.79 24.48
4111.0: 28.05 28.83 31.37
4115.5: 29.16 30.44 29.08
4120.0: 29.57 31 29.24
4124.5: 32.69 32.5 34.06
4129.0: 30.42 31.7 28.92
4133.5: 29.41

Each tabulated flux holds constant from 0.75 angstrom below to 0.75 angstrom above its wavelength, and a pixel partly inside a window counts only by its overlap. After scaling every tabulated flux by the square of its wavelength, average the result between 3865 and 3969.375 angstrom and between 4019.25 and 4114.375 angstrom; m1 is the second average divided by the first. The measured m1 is 1.08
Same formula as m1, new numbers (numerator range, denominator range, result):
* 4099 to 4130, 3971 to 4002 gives 1.04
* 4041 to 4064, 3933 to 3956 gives 1.11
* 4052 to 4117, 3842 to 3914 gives 1.05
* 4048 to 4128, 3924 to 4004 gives 1.07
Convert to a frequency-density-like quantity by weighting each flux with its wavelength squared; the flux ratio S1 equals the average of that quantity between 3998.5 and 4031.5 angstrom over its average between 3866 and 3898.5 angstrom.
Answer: 1.09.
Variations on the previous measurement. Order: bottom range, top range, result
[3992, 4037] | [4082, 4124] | 0.95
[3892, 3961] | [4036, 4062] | 1.11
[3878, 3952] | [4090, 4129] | 1.05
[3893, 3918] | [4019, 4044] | 1.06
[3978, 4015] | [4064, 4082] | 1.03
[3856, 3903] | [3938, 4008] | 1.01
